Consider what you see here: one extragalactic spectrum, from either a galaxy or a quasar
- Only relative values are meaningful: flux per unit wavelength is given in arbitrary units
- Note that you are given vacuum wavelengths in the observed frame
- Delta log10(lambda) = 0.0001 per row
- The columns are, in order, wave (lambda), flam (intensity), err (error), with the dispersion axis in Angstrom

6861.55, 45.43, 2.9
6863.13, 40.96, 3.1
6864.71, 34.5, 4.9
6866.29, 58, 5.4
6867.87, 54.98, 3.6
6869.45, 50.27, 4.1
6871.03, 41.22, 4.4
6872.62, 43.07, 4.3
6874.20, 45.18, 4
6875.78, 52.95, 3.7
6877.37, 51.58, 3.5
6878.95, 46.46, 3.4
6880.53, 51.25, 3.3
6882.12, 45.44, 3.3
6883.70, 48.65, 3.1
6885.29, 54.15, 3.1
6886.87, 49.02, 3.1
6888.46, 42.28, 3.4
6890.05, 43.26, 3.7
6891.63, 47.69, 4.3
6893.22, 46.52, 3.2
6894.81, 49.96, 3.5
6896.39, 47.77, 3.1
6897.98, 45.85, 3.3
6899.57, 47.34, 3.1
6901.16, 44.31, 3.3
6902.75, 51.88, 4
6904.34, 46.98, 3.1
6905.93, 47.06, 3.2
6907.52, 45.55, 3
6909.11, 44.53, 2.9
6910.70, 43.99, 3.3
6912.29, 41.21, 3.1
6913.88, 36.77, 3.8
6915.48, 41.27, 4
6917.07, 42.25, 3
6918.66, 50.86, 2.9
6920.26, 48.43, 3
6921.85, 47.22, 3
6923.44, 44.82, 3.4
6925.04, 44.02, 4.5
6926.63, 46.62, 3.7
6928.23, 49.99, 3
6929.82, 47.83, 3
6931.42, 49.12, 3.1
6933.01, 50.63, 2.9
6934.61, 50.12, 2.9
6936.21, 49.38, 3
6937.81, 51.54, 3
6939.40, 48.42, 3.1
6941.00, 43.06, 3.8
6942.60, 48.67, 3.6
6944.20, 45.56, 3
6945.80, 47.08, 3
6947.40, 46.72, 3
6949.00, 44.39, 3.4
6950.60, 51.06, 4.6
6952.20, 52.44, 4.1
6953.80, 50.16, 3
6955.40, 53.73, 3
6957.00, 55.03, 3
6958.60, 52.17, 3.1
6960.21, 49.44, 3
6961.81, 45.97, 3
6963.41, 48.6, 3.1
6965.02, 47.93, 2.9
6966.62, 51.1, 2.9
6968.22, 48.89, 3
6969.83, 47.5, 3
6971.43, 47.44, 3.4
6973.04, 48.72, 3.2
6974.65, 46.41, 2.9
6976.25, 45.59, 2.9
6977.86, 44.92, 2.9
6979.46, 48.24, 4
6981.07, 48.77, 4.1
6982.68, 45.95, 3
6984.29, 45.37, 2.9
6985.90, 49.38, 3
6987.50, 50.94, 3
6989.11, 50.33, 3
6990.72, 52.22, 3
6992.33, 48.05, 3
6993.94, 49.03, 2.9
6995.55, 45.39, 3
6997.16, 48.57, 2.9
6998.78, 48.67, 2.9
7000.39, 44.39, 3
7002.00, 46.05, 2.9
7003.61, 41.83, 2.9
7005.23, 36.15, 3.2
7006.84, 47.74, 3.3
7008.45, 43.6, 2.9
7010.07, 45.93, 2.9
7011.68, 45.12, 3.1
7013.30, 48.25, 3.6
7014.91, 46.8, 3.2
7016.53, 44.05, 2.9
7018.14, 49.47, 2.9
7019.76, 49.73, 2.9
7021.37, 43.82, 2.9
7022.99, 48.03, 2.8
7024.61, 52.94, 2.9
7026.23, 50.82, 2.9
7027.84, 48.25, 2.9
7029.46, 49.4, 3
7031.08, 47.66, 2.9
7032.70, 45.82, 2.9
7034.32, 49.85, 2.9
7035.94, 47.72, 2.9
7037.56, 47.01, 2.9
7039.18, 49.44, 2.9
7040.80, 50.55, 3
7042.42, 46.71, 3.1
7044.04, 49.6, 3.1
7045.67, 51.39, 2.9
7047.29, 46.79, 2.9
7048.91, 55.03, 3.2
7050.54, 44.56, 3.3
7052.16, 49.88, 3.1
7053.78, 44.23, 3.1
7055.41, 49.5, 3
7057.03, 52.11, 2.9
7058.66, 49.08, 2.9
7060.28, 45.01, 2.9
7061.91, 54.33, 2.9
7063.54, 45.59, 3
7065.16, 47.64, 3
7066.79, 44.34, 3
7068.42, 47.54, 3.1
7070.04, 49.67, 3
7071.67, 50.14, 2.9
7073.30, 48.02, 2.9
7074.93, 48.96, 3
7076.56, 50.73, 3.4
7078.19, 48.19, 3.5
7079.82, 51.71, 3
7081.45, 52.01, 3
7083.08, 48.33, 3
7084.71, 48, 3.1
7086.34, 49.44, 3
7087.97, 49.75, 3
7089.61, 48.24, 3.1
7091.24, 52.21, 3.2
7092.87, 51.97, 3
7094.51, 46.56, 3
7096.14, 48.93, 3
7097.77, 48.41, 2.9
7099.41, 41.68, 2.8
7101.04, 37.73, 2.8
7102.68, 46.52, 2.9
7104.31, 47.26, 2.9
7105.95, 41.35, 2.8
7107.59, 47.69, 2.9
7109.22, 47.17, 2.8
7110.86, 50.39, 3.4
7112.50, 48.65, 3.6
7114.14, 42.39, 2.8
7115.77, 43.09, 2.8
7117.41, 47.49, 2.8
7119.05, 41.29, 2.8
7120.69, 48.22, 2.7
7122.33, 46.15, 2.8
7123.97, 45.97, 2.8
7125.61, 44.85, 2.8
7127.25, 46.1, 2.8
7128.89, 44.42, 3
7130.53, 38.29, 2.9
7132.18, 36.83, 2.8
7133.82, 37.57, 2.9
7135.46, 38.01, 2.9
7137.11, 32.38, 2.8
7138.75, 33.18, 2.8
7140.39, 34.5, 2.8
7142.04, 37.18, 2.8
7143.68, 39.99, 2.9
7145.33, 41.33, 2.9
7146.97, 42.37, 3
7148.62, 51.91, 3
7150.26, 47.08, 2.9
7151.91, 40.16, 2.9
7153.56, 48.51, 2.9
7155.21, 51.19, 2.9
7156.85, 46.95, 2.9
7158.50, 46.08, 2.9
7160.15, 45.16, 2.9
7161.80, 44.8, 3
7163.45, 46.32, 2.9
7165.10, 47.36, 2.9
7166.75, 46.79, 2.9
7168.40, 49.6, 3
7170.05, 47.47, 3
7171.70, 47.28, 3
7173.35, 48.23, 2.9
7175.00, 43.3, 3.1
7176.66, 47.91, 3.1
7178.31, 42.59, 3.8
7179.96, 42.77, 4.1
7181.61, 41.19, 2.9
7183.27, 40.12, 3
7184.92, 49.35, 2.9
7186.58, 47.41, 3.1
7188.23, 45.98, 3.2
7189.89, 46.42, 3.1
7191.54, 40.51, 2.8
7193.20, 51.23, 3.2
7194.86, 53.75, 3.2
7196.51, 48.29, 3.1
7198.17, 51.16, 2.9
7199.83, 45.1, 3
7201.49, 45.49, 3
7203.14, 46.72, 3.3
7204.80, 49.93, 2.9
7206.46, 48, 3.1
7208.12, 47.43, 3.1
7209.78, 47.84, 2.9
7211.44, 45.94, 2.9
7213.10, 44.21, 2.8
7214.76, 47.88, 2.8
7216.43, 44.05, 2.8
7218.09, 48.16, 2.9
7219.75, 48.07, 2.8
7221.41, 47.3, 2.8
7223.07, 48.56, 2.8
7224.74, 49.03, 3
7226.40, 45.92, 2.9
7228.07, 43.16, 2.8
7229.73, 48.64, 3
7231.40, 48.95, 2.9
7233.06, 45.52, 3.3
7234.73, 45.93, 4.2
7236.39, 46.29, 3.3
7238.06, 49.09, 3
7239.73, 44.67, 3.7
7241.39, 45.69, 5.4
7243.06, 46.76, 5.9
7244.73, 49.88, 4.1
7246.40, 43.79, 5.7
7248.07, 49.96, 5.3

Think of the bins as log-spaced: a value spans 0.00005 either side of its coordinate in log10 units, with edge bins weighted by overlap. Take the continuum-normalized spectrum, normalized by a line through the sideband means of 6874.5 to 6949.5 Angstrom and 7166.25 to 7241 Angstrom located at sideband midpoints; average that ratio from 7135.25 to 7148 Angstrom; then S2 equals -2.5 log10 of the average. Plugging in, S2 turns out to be 0.24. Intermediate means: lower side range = 47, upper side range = 46.7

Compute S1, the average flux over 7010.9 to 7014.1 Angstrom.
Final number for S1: 46.6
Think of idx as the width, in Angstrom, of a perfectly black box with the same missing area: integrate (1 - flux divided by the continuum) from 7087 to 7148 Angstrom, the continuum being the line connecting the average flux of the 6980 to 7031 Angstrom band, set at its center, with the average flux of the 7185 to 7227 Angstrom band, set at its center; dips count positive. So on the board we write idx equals 4.7 Angstrom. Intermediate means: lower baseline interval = 47.3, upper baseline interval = 47.4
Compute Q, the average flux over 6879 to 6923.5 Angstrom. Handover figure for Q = 46.3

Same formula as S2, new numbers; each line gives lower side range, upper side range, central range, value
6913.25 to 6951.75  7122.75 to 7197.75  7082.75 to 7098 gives -0.096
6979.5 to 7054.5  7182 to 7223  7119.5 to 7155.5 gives 0.130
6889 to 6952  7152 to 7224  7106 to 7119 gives 0.015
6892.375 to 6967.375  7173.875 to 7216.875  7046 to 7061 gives -0.036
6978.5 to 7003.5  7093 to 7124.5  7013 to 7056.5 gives -0.031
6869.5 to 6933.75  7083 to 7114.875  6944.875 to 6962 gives -0.071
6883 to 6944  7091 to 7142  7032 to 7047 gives -0.089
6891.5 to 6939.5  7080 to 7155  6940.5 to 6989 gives -0.051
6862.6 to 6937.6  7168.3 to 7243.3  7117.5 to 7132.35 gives 0.065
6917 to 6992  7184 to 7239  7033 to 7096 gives -0.023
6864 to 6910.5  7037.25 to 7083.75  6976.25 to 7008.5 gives 0.035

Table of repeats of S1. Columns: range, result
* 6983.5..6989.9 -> 49.1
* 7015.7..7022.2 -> 46.8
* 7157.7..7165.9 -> 45.9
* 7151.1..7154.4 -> 44.3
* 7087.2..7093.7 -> 50.5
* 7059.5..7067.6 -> 47.4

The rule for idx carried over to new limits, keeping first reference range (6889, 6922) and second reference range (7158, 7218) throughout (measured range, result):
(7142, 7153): 0.7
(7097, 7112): 0.3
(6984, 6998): -0.9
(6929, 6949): -1.0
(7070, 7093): -1.8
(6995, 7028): -0.3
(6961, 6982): -0.8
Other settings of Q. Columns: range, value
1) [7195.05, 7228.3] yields 47.3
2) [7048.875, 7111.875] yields 48.1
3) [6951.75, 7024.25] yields 47.7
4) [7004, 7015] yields 44.5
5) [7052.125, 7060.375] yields 48.5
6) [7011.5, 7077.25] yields 48.5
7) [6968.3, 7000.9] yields 47.8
